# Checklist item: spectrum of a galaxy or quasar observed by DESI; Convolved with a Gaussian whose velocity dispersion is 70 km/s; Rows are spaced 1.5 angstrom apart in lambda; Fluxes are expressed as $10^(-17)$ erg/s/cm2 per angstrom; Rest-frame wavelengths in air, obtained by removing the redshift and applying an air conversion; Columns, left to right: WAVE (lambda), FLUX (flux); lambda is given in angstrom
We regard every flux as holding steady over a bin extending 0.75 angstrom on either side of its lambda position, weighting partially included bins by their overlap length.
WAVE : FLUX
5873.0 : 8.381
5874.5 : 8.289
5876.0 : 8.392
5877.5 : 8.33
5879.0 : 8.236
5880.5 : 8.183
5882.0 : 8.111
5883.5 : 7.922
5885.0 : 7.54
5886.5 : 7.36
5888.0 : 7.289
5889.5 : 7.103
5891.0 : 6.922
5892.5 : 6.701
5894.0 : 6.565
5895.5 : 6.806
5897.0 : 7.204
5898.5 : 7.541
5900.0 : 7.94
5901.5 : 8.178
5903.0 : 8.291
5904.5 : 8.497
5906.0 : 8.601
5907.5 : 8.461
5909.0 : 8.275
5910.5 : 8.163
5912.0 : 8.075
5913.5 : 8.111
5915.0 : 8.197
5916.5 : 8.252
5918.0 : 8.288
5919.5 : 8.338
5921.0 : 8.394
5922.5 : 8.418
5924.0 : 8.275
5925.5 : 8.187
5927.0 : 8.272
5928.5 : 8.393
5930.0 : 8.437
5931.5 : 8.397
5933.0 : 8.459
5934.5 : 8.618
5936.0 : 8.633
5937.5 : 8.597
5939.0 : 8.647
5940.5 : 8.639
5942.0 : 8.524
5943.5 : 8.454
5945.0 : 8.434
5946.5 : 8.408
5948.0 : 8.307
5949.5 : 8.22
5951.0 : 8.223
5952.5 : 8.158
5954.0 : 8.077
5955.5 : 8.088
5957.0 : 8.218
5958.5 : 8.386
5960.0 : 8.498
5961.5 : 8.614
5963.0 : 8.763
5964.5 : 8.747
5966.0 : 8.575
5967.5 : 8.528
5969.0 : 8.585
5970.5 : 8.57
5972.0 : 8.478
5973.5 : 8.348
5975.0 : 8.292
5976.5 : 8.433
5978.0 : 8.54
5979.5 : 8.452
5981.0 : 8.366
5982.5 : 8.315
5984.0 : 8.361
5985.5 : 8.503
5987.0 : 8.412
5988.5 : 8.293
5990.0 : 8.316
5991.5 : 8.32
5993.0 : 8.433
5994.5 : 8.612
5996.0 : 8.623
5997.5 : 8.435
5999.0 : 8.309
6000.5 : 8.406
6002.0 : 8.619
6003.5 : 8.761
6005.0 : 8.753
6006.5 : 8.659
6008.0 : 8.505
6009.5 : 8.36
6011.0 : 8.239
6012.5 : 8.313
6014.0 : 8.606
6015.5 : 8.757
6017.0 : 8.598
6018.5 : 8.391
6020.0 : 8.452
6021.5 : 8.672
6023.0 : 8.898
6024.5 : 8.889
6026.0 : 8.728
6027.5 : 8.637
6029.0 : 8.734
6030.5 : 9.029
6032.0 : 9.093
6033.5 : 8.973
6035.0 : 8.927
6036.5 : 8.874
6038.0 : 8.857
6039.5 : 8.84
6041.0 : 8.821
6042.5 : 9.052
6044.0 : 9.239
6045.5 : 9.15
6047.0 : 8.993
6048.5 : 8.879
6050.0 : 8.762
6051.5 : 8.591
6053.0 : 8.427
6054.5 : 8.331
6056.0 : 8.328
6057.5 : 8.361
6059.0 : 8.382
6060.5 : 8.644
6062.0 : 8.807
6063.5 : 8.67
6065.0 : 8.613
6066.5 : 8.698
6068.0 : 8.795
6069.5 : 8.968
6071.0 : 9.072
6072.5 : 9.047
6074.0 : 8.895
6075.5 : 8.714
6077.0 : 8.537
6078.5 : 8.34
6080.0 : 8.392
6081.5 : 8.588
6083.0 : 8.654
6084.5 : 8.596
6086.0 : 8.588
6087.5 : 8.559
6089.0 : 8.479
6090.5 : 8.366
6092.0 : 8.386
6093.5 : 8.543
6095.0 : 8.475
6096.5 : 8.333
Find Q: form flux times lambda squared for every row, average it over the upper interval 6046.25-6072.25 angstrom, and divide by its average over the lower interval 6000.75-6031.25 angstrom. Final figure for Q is 1.0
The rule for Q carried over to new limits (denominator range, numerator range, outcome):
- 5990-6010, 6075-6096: 1.03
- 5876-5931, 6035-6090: 1.16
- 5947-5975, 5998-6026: 1.04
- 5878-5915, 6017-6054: 1.19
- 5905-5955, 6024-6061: 1.09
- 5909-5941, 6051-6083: 1.08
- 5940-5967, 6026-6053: 1.09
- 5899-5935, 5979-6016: 1.05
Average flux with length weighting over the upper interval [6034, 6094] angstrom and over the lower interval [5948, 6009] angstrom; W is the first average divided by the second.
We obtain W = 1.0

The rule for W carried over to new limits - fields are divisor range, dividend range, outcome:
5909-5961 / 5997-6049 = 1.05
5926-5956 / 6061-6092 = 1.03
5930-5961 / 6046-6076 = 1.04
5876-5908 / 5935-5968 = 1.09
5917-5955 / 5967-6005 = 1.01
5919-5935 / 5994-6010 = 1.02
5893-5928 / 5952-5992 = 1.05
